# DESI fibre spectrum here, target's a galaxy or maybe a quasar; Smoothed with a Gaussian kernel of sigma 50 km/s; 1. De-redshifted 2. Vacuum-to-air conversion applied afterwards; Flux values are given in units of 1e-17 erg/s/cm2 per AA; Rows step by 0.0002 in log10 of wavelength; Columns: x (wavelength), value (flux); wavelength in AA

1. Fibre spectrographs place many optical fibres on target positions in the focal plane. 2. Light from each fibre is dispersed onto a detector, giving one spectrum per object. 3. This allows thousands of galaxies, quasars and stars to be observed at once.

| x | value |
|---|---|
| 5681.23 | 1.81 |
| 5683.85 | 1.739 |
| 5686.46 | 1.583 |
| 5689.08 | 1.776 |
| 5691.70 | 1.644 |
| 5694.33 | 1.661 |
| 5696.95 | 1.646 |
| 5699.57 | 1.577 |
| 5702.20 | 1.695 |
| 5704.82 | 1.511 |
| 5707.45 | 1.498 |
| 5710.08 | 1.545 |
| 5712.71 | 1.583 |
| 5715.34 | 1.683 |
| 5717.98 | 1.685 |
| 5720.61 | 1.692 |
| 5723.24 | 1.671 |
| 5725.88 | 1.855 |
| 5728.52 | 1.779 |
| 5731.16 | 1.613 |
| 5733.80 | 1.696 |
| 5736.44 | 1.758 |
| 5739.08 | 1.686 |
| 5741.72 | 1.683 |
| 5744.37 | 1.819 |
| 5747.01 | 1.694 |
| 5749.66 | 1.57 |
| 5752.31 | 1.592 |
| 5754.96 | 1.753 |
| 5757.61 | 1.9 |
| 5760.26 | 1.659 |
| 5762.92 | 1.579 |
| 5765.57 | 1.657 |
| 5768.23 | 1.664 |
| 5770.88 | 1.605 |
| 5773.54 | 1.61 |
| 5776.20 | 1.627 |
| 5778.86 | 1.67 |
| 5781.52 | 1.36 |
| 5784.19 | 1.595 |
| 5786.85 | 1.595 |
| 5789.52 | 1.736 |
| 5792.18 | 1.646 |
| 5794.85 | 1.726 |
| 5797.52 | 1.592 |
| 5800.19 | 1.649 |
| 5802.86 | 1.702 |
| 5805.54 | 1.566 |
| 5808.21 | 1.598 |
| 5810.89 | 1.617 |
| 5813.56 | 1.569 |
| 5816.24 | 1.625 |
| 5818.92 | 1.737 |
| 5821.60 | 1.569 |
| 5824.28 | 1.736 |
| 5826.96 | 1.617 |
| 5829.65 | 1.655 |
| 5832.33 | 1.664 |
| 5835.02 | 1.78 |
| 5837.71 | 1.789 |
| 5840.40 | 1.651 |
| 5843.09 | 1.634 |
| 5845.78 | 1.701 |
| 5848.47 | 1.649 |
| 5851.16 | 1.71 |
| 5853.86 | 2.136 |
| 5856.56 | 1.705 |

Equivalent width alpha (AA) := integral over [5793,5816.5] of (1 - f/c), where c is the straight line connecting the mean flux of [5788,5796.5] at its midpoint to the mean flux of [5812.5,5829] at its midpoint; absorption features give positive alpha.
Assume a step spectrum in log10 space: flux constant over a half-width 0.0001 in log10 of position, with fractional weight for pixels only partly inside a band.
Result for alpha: 0.6 AA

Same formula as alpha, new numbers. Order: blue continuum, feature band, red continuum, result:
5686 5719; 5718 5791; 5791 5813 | -1.9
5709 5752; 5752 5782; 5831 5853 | 0.8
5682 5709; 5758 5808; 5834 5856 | 2.2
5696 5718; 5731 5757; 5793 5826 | -1.3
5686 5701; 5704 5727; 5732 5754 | 0.4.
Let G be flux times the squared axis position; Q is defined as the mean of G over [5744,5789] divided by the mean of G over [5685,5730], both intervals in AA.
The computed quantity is 1.0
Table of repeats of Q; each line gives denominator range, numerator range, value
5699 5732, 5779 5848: 1.03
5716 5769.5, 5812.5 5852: 1.02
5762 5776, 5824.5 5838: 1.07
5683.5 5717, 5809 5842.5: 1.07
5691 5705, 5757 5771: 1.05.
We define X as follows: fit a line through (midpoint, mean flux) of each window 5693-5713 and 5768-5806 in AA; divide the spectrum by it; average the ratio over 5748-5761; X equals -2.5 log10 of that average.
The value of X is -0.057 mag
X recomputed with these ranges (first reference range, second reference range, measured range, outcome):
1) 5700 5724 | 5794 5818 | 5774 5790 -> 0.023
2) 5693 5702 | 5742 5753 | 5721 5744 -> -0.038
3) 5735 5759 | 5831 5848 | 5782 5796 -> 0.045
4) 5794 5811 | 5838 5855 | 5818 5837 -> 0.010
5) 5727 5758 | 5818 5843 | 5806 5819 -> 0.049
